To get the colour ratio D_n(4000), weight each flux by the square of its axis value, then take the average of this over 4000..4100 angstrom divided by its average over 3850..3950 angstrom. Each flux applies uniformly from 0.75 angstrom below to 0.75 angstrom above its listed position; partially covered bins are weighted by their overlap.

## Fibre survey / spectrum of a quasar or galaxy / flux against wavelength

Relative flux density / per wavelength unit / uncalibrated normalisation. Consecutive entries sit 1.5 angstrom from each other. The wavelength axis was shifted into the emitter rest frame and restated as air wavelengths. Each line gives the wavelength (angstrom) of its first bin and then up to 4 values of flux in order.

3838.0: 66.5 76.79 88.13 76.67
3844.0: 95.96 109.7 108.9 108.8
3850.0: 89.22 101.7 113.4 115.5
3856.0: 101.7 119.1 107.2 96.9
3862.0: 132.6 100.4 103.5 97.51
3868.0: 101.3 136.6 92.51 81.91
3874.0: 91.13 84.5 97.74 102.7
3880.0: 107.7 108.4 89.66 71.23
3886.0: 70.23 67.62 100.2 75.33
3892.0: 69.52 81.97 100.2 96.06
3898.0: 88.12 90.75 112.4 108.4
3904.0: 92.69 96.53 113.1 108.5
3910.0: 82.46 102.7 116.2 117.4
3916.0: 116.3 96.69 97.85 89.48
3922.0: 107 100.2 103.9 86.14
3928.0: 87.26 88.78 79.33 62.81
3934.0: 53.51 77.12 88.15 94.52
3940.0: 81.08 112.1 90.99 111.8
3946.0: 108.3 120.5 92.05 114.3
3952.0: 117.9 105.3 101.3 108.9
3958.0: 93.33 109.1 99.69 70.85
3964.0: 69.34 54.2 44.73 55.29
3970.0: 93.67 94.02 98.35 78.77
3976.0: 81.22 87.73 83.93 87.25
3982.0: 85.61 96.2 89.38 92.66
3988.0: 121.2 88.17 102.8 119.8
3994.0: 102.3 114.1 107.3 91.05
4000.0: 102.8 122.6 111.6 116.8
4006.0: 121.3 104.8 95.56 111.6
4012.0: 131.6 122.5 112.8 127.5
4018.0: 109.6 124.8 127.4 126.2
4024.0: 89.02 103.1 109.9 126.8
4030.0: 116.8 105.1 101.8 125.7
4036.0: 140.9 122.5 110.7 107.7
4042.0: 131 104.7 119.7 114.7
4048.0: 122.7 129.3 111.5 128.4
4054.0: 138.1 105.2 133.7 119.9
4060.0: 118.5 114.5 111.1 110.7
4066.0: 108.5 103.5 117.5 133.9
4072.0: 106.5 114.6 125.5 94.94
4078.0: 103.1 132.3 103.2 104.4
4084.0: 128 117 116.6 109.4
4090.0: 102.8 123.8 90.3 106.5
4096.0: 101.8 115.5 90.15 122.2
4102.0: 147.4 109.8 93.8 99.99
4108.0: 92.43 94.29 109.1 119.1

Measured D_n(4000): 1.3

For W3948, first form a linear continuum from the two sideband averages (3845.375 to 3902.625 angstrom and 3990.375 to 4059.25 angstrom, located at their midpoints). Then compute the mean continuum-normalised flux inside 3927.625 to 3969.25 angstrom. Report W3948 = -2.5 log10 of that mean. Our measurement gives 0.20 mag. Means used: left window 98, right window 116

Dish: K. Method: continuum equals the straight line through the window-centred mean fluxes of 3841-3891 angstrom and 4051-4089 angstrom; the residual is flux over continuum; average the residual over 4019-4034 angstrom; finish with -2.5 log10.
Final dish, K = -0.009 mag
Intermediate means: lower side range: 98.7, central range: 113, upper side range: 116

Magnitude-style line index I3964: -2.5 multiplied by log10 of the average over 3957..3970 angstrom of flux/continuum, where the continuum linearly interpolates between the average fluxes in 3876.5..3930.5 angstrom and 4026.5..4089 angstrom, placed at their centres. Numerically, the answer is 0.33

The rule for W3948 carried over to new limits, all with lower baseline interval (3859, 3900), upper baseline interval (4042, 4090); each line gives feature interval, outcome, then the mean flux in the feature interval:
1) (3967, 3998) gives 0.15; 92.8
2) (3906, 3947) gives 0.05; 95.5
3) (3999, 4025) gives -0.05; 115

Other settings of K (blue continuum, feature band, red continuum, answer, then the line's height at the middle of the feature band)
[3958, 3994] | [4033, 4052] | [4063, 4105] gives -0.16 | 103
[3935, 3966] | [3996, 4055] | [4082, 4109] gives -0.13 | 103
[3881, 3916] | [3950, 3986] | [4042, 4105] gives 0.16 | 102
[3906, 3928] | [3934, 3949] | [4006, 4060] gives 0.11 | 105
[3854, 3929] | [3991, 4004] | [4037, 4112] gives -0.02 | 107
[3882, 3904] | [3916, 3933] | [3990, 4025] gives 0.02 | 94.5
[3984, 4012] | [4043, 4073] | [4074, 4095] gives -0.07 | 110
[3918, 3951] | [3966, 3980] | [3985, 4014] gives 0.28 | 102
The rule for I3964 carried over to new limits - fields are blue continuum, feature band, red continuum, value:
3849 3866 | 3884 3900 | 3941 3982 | 0.226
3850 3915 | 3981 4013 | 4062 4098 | 0.001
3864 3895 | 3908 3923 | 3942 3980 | -0.129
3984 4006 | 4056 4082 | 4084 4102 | -0.045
